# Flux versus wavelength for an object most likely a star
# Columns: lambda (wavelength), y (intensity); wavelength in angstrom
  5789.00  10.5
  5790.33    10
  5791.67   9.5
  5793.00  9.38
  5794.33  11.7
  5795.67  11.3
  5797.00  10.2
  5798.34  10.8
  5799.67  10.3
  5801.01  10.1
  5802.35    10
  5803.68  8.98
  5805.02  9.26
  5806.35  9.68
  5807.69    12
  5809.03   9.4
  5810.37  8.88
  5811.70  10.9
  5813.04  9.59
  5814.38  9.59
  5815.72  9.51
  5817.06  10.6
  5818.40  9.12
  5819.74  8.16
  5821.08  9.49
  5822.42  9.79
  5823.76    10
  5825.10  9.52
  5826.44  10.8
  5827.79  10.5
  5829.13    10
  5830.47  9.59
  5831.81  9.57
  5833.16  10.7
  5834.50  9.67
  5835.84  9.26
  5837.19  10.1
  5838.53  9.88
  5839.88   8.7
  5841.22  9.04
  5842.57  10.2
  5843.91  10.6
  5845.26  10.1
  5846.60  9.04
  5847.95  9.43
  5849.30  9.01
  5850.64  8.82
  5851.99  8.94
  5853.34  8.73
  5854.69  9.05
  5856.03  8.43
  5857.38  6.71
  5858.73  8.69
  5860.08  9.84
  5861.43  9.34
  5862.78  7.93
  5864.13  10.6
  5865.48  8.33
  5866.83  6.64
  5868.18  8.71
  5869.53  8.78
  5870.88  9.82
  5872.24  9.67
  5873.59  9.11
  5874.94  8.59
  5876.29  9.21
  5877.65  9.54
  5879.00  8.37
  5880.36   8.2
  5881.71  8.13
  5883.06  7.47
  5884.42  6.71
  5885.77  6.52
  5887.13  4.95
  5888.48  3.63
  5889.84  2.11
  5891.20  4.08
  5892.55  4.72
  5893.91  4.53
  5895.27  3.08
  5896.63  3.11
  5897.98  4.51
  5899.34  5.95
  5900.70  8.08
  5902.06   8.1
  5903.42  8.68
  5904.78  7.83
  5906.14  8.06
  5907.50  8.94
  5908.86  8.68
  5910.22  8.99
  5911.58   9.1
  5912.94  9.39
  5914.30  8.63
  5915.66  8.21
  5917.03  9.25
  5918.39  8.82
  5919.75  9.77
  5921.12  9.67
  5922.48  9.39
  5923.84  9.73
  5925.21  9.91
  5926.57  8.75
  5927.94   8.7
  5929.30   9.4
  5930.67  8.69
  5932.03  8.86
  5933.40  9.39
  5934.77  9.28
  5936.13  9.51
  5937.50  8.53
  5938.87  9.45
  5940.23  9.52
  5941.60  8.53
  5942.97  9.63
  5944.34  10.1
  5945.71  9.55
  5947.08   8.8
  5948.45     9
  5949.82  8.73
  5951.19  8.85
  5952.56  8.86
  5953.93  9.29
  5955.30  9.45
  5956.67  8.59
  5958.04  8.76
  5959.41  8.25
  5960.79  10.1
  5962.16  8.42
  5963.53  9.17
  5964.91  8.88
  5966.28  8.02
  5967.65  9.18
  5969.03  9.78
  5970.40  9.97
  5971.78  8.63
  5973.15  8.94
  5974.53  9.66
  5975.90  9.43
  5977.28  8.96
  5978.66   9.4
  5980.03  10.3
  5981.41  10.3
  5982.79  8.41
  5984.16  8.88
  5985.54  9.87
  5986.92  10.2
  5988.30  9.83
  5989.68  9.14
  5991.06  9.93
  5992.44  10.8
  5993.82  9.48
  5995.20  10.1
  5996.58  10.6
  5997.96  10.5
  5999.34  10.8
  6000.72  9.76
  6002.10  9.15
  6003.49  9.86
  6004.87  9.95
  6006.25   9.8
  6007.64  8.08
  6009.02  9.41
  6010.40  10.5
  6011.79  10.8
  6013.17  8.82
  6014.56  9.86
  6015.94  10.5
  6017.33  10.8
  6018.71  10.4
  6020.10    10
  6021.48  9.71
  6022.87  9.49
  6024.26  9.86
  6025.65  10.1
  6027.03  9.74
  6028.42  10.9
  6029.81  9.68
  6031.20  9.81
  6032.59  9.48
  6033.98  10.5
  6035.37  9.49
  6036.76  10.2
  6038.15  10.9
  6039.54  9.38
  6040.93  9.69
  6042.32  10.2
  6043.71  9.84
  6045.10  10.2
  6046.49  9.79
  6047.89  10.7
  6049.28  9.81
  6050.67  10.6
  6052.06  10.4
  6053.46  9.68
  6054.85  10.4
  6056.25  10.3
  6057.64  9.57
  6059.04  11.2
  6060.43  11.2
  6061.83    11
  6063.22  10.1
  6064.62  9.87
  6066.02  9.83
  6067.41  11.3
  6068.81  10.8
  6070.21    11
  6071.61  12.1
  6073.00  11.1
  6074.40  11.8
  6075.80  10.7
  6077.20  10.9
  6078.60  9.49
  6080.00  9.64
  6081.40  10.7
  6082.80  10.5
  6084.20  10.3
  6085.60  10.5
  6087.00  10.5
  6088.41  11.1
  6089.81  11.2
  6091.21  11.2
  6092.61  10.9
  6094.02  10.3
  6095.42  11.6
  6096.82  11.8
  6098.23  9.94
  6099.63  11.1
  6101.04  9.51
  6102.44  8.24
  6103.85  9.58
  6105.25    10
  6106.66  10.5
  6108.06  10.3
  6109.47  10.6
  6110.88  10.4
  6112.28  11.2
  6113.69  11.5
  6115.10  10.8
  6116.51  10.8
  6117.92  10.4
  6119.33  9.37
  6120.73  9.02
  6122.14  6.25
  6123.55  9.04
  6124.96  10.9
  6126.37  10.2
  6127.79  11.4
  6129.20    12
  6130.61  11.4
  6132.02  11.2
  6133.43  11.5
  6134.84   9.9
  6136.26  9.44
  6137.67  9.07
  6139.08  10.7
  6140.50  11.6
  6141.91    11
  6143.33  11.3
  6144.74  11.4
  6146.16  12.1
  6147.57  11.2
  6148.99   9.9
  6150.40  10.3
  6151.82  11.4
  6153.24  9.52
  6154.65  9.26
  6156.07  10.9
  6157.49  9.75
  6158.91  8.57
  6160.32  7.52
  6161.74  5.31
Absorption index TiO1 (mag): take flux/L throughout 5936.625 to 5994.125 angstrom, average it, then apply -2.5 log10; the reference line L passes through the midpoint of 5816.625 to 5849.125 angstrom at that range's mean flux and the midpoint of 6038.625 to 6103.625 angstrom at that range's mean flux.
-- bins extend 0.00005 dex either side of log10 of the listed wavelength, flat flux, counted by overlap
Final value 0.10 mag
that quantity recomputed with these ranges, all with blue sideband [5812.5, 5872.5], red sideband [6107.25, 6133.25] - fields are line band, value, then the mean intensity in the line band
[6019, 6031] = 0.01 mag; 9.94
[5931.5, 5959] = 0.07 mag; 9.13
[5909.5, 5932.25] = 0.06 mag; 9.14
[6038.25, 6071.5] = -0.02 mag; 10.3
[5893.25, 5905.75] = 0.50 mag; 6.04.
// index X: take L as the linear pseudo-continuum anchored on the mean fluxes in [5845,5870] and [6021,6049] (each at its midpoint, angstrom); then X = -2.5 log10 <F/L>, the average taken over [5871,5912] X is 0.28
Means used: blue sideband 8.78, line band 6.98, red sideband 9.98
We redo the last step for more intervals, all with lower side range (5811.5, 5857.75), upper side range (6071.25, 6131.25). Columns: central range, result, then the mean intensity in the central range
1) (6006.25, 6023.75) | 0.033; 9.86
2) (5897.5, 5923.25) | 0.159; 8.46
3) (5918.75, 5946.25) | 0.063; 9.31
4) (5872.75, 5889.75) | 0.296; 7.37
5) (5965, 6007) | 0.046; 9.64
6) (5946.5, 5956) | 0.107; 9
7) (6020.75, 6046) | 0.030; 9.95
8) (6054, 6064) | -0.021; 10.5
